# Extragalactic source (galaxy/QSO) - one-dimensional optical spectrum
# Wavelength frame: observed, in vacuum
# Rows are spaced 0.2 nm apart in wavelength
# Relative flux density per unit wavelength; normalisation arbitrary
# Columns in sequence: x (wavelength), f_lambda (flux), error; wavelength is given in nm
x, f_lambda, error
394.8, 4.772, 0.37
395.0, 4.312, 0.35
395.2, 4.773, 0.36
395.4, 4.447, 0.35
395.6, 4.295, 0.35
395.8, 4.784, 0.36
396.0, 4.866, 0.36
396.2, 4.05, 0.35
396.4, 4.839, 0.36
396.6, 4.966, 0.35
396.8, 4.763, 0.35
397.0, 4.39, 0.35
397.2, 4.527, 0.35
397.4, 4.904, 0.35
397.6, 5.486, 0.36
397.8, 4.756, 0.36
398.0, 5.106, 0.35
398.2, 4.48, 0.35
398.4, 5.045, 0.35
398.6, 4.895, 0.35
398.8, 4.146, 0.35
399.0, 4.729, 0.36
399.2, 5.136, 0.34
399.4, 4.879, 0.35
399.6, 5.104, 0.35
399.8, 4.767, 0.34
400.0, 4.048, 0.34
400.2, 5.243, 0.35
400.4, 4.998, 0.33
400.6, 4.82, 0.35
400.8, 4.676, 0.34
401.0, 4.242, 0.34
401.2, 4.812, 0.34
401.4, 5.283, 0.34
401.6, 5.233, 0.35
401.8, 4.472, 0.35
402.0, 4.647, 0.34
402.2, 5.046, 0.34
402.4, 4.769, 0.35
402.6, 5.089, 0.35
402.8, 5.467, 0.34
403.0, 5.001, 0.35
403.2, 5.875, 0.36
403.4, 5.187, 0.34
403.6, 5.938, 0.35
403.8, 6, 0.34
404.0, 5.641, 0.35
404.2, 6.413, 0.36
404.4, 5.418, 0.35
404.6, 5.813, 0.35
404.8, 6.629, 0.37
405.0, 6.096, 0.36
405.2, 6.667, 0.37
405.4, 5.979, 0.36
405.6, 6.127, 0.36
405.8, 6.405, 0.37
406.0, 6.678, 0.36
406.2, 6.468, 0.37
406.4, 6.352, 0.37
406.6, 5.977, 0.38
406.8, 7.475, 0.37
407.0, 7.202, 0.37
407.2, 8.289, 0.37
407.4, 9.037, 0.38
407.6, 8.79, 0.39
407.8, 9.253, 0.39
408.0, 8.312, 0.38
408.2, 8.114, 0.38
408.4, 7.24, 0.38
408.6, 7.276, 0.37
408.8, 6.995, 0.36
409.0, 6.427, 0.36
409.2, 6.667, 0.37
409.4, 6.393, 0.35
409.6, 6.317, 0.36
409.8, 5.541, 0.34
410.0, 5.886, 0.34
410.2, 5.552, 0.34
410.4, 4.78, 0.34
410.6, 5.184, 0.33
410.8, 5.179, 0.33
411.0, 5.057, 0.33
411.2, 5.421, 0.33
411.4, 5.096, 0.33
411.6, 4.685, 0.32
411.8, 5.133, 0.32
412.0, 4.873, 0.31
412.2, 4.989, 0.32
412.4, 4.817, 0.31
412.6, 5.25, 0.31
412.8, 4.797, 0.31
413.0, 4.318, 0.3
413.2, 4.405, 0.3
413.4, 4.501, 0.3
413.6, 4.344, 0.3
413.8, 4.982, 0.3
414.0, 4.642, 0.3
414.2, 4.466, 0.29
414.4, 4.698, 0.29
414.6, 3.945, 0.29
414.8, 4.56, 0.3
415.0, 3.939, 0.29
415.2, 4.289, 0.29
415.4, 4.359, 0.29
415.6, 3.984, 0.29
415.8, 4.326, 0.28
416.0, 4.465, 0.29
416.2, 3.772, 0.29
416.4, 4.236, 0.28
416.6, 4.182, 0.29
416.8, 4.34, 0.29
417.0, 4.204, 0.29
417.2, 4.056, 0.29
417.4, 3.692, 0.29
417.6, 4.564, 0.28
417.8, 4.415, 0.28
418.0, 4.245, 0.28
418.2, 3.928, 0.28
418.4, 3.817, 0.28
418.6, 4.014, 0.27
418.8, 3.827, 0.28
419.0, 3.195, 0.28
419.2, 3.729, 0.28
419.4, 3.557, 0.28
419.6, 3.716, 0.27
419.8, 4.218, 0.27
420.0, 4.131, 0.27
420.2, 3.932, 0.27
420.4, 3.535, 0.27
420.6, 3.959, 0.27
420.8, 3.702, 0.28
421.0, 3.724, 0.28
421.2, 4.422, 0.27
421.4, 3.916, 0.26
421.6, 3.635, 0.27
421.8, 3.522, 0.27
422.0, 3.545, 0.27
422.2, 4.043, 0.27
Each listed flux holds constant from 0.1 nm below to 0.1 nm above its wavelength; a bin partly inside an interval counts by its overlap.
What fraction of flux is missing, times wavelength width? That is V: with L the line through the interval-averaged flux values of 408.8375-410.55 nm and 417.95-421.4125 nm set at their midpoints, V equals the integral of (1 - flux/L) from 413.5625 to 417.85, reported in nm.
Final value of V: 0.36 nm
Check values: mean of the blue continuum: 5.96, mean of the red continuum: 3.86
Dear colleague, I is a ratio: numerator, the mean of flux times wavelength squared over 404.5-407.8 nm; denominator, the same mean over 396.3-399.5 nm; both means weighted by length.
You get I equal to 1.5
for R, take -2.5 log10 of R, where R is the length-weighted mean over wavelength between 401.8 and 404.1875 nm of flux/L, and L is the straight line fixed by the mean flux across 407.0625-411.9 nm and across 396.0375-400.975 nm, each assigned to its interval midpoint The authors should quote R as 0.03 mag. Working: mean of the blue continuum 4.77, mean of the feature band 5.34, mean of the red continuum 6.53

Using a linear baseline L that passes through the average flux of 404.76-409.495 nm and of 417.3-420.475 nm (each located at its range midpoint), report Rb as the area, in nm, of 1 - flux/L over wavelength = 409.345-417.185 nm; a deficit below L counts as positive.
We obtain 1.00 nm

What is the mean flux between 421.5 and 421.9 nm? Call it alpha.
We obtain 3.58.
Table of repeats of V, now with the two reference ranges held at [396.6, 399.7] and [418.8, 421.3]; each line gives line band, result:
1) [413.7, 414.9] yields -0.14 nm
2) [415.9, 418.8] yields -0.14 nm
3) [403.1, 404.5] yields -0.37 nm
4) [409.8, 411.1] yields -0.31 nm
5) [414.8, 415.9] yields -0.05 nm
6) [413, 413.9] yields -0.09 nm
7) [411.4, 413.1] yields -0.28 nm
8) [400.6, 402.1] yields -0.03 nm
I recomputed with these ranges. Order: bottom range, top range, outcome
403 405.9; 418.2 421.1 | 0.68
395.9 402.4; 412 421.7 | 0.95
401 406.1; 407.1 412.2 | 1.18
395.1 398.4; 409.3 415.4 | 1.12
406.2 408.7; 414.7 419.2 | 0.56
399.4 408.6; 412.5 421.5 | 0.73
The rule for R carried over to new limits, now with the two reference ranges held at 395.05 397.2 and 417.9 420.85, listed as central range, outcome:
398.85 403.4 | -0.11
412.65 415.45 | -0.12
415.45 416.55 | -0.06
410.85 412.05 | -0.23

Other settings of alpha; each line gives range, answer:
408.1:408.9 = 7.41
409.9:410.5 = 5.41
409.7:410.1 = 5.71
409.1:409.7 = 6.46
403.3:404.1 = 5.69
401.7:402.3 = 4.72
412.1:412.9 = 4.96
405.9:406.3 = 6.57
